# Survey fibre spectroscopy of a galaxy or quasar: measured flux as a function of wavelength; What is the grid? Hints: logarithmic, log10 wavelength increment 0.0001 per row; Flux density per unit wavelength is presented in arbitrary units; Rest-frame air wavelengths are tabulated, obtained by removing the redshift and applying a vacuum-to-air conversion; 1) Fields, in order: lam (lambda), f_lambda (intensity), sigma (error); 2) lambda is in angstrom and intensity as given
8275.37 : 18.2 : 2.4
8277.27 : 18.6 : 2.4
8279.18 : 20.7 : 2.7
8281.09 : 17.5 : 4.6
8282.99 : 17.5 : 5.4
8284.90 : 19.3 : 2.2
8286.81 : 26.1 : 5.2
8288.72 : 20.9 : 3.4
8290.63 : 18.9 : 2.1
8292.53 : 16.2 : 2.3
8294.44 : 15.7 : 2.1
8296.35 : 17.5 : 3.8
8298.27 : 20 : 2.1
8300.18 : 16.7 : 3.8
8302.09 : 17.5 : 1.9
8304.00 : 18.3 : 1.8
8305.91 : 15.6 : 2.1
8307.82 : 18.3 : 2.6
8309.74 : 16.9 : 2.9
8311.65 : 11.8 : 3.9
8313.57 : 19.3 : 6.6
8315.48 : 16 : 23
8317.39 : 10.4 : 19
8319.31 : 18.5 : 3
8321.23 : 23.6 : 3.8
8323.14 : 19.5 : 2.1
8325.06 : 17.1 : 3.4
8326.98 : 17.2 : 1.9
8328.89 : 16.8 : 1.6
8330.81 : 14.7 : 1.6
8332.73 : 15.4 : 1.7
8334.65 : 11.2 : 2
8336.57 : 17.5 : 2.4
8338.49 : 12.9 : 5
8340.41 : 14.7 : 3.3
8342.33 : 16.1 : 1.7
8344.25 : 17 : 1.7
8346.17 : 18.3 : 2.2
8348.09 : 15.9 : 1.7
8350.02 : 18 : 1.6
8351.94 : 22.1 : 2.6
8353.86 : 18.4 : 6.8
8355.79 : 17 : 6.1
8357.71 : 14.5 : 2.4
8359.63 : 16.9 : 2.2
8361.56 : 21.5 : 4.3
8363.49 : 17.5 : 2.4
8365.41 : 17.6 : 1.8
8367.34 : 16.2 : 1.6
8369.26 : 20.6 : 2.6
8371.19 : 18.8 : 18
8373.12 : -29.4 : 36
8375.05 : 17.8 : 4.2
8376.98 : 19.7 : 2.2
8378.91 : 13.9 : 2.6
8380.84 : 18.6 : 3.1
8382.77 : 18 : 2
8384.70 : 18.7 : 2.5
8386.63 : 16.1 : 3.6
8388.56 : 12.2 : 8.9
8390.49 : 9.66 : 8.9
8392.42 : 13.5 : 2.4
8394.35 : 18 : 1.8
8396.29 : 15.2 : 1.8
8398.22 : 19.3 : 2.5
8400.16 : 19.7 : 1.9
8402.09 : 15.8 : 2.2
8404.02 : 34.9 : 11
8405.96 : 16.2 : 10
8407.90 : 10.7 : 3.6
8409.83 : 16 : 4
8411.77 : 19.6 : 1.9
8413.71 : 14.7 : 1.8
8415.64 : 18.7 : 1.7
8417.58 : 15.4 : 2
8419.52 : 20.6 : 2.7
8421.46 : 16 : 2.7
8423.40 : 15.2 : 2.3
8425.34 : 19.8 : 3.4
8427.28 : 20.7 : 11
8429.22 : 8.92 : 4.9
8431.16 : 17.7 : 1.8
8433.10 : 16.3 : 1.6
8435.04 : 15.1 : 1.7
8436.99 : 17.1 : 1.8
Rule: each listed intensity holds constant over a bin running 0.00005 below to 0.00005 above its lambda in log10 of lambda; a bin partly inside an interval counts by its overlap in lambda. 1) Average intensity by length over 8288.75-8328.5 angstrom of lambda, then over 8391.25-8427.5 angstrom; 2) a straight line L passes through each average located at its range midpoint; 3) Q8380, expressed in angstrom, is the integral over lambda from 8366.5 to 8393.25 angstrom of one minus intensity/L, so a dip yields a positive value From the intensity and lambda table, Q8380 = 6.8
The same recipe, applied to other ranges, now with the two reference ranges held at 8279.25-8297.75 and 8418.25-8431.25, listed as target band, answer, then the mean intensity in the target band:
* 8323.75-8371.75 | 2.89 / 17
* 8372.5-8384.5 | 4.16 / 11.5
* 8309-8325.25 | 1.32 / 17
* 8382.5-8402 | 1.61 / 16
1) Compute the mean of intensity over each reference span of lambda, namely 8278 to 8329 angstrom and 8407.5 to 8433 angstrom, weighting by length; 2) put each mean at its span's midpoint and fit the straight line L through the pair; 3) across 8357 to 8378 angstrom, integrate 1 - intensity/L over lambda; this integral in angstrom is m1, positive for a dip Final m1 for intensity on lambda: 4.2 angstrom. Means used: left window 17.9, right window 16.6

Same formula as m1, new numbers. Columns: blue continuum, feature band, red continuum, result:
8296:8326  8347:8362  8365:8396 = -2.9 angstrom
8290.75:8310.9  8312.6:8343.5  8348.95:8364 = 2.5 angstrom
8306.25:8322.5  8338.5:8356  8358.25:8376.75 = -3.1 angstrom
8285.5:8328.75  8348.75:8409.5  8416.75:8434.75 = 3.8 angstrom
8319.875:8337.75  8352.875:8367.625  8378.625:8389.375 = -0.7 angstrom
